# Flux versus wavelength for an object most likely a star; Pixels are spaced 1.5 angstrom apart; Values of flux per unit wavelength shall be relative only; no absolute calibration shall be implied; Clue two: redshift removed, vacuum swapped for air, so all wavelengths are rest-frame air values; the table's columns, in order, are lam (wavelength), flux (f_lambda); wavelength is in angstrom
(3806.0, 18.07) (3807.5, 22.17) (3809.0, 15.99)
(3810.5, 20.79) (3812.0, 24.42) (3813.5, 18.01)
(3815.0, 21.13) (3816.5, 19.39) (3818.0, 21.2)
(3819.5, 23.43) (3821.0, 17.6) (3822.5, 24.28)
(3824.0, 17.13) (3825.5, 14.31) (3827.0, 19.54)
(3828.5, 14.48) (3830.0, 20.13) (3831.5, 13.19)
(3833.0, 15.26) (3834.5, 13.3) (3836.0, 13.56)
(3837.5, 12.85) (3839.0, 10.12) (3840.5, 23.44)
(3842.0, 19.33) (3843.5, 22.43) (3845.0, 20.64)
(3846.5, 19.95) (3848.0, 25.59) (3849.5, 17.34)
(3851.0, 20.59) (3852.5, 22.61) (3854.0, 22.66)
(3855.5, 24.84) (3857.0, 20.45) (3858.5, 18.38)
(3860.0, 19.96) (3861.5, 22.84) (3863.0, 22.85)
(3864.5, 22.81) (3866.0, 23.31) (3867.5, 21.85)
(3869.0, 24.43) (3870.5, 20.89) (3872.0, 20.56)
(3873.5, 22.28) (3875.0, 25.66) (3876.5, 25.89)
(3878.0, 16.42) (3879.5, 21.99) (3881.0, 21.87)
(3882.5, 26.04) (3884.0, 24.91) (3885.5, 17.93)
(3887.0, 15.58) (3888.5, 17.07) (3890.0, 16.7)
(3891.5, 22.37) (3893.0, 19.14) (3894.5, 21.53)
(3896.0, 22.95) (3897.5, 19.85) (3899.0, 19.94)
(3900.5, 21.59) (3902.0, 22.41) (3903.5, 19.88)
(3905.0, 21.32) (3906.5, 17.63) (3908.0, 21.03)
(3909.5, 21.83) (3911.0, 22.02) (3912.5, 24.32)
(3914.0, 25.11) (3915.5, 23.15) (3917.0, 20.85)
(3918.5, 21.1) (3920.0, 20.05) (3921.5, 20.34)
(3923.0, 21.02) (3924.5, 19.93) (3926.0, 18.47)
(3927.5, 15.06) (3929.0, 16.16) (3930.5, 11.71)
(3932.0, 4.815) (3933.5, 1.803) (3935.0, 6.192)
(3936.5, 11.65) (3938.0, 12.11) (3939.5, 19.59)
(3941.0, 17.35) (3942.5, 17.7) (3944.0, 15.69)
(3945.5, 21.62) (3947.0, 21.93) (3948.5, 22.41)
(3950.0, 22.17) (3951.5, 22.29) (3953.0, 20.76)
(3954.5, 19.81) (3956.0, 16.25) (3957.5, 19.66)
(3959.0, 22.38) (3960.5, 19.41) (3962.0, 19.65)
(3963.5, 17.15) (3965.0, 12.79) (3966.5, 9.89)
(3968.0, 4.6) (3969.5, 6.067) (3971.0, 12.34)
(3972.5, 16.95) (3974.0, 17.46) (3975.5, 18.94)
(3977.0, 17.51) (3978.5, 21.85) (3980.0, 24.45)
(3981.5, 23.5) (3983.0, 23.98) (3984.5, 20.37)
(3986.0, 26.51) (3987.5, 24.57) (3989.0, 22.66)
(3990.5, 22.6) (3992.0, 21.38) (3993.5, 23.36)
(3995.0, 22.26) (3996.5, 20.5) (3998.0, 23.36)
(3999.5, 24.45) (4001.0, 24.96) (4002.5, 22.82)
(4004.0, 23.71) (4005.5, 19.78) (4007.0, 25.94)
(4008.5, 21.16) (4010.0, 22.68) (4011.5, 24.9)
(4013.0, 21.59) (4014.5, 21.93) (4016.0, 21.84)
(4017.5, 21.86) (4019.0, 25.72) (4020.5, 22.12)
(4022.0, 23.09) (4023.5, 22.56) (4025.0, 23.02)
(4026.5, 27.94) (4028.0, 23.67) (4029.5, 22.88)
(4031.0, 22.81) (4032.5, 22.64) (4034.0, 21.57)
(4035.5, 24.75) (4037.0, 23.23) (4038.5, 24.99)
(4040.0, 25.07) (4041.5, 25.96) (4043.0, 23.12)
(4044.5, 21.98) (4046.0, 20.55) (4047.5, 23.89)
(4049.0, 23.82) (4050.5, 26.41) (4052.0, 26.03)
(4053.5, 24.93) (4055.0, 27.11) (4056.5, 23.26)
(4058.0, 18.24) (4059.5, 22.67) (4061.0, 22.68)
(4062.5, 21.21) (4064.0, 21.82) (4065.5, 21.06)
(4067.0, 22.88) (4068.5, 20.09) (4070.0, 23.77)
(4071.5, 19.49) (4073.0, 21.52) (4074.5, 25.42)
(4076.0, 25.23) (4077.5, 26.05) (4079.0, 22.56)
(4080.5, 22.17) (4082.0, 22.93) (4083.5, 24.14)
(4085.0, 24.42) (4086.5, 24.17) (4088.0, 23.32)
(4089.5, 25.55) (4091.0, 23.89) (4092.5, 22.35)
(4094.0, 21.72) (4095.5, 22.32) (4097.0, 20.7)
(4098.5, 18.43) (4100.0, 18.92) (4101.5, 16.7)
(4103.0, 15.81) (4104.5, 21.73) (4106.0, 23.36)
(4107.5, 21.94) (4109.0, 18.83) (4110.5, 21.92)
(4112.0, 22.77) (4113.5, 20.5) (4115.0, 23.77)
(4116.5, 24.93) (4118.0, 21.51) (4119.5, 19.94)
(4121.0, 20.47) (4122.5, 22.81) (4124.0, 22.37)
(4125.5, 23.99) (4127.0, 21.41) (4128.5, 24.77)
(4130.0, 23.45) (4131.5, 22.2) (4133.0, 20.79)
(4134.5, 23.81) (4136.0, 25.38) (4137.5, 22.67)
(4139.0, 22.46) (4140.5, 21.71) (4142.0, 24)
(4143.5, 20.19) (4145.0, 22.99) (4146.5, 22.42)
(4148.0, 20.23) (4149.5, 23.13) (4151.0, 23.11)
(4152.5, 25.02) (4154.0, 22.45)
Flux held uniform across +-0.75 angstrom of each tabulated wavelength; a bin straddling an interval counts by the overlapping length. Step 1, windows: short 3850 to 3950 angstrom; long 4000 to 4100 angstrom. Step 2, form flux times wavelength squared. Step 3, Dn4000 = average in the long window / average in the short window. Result 1.26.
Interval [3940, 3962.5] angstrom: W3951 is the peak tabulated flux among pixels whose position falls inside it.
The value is 22.41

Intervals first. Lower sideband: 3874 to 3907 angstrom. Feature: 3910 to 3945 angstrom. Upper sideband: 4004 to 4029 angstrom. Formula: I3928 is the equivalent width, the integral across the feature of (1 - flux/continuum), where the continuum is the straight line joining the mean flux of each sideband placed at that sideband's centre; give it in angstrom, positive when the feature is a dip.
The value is 7.6 angstrom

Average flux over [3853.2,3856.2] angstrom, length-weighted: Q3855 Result 23.7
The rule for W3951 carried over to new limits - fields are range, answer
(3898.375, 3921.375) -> 25.11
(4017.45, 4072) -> 27.94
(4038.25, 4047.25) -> 25.96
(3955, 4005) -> 26.51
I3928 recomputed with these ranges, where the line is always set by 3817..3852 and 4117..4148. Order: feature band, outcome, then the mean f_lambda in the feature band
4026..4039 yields -1.7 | 23.7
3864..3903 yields -4.9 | 21.4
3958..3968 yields 2.0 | 16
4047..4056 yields -1.7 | 25.3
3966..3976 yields 4.0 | 12.2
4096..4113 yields 1.5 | 20.1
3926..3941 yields 6.1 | 11.7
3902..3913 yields -1.1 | 21.2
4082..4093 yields -1.1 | 23.9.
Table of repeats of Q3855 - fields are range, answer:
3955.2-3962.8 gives 19.5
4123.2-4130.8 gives 23.2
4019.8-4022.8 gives 22.6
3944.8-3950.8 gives 22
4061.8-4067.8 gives 21.7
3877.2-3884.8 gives 22.2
